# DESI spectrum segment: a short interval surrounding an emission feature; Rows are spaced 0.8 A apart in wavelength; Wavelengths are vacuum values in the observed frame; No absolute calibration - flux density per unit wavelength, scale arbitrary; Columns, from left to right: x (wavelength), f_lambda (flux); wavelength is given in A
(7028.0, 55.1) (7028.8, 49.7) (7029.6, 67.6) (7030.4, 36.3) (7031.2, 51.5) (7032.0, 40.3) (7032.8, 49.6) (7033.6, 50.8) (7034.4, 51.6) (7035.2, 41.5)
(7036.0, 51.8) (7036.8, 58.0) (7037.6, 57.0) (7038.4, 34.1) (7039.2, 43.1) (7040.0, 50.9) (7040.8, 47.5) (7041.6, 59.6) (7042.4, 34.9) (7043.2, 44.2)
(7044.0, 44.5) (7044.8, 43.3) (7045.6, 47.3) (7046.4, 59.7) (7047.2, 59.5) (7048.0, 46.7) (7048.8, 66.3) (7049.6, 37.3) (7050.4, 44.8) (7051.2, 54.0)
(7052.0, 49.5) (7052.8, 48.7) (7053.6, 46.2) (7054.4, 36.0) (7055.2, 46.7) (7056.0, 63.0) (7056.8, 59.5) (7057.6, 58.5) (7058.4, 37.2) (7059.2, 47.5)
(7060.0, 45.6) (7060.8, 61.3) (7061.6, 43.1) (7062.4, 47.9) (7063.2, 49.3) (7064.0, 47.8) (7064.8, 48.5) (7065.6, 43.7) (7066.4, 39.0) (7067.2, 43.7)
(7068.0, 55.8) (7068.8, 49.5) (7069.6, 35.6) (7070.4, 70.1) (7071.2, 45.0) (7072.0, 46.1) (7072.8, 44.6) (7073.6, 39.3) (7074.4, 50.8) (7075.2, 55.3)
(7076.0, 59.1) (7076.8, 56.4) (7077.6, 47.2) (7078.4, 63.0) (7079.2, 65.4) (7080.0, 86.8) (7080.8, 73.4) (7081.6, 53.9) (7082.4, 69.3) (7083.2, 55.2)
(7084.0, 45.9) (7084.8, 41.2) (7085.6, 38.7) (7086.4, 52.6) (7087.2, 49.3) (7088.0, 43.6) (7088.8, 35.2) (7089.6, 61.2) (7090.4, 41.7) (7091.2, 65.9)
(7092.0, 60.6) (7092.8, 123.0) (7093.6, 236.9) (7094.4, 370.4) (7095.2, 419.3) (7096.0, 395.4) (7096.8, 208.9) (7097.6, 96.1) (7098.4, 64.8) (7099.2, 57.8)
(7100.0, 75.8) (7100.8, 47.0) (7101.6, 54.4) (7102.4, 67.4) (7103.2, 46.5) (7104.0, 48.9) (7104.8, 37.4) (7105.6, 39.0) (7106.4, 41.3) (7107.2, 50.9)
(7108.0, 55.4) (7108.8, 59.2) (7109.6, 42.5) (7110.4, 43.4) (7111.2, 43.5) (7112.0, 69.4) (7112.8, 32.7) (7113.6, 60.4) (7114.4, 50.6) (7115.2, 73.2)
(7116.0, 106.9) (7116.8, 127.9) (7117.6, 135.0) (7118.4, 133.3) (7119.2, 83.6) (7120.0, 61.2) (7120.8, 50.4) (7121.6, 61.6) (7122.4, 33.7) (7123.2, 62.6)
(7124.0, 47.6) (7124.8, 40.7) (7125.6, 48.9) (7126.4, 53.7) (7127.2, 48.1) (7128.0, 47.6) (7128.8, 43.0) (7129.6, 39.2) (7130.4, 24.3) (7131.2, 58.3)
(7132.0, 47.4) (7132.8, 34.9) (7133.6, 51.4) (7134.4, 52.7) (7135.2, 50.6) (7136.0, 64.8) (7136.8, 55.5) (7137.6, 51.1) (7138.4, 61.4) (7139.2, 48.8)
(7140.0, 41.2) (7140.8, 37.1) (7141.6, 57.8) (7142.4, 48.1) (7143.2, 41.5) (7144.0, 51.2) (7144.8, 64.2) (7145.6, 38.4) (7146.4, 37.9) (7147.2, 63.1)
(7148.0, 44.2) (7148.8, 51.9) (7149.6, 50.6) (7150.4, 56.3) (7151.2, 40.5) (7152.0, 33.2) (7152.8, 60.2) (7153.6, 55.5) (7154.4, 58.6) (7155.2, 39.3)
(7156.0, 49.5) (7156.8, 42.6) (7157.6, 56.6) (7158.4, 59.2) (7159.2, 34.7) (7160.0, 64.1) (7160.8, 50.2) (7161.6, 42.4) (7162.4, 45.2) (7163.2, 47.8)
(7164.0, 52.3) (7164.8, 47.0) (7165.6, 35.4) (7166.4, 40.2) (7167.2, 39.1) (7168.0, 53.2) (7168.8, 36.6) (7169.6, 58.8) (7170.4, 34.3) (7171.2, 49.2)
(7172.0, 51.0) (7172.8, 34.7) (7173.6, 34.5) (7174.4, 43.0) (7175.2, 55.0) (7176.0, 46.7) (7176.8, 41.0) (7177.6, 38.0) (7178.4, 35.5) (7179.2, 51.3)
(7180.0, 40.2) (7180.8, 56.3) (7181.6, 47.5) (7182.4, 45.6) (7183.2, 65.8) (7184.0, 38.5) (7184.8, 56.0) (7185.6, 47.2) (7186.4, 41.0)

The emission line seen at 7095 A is Halpha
